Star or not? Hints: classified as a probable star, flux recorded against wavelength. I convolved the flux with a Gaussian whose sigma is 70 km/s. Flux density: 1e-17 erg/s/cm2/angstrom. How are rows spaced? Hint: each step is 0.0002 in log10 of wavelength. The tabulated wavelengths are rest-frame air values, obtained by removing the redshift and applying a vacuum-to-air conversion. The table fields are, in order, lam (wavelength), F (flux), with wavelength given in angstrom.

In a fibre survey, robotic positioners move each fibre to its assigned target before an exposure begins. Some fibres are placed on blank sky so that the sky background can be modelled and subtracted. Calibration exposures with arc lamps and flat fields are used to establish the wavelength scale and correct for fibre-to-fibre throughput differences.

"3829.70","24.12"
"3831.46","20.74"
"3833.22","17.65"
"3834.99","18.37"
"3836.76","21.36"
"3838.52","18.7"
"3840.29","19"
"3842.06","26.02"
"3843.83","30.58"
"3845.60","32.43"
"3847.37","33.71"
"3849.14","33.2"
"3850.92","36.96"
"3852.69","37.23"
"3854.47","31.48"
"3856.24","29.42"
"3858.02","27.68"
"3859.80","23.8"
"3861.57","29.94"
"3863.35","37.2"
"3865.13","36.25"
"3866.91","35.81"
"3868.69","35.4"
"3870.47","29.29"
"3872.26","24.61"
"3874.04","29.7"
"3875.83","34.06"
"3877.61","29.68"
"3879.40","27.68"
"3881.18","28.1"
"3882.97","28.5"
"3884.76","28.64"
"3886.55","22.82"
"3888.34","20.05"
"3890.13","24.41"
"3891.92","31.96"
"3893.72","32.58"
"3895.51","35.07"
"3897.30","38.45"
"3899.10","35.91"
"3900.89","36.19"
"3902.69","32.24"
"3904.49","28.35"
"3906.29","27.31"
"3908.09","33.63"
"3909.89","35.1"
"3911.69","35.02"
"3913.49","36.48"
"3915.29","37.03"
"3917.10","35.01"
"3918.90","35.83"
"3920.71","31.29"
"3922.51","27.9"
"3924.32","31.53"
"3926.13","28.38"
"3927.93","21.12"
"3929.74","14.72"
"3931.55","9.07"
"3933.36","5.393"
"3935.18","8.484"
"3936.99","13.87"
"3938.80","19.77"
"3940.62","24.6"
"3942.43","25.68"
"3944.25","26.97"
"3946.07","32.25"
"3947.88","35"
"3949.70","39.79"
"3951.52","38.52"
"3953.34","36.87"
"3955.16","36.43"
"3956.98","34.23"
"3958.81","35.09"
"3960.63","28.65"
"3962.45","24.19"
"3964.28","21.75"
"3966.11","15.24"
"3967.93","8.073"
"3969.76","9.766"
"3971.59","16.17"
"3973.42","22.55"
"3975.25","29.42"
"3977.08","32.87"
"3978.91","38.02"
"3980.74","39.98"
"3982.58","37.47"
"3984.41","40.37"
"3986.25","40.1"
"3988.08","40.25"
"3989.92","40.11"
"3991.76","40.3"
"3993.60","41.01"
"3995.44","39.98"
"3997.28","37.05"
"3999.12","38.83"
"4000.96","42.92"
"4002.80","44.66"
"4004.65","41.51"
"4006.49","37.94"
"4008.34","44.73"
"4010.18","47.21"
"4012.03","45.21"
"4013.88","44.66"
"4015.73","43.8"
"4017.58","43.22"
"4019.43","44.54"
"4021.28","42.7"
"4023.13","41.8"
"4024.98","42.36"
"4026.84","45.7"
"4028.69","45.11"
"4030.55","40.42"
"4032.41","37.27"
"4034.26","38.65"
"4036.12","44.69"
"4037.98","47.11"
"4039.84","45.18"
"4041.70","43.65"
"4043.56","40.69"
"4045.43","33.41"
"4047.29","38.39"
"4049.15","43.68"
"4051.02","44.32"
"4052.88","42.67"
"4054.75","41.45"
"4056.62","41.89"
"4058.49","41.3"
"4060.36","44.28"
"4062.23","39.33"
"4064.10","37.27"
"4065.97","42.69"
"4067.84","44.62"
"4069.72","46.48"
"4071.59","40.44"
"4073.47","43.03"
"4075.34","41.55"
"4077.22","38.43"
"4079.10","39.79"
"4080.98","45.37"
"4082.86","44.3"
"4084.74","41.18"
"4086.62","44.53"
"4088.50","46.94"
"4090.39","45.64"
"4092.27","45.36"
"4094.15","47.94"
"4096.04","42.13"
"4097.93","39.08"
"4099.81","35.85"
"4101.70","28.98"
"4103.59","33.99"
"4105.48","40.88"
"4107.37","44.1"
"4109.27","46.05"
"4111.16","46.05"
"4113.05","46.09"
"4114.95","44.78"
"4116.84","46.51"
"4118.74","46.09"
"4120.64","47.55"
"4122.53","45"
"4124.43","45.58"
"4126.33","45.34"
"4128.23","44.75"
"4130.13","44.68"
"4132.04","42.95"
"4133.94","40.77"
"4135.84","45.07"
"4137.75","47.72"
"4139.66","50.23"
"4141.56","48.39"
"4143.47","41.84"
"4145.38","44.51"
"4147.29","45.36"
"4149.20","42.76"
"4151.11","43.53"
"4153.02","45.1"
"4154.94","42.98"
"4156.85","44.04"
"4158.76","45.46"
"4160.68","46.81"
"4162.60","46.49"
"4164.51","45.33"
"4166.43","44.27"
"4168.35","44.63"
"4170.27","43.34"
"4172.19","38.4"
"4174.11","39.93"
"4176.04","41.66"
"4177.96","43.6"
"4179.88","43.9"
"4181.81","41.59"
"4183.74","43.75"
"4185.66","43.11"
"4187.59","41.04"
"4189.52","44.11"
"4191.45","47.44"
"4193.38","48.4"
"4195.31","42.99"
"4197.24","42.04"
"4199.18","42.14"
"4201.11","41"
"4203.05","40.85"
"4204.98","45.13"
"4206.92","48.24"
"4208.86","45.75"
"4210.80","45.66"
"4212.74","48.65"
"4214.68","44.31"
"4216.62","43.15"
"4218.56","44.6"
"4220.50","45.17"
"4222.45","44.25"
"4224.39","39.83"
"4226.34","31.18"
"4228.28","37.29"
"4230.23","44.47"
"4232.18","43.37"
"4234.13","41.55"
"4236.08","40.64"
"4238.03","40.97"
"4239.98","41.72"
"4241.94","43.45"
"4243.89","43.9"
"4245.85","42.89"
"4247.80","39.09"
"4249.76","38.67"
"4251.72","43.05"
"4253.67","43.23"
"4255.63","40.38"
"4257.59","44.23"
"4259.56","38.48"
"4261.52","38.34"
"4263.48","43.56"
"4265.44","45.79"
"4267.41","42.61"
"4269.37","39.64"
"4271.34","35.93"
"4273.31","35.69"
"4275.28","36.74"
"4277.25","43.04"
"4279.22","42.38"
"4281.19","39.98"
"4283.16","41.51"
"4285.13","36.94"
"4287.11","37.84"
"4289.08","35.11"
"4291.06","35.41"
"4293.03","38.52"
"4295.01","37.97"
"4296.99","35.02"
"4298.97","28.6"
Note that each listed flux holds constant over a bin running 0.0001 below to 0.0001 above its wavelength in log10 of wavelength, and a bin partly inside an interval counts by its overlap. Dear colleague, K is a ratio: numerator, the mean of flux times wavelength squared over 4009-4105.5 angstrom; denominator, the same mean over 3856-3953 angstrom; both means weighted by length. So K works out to 1.57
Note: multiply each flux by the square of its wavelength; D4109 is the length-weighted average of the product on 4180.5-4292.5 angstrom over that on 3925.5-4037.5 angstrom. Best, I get 1.41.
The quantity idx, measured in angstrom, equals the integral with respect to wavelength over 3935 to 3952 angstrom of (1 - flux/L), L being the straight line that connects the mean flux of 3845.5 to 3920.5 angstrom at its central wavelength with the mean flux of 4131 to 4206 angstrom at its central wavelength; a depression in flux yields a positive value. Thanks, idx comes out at 3.7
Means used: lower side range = 31.8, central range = 27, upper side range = 43.9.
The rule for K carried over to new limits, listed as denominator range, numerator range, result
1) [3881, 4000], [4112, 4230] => 1.66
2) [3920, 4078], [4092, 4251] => 1.32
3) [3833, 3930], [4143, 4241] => 1.68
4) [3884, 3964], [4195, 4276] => 1.69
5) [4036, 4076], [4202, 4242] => 1.10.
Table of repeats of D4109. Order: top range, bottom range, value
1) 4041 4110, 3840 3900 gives 1.51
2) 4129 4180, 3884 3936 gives 1.77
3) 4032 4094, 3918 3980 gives 1.77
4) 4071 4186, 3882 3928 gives 1.55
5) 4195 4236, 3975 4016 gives 1.18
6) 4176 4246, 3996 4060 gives 1.11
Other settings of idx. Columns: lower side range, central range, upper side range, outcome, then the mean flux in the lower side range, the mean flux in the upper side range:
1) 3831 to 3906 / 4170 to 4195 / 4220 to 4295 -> -3.2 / 29.4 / 40.4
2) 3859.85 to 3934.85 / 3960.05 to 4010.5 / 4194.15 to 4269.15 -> -0.8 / 29.5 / 42.4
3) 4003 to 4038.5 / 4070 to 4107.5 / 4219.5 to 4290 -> 0.8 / 43.1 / 40.6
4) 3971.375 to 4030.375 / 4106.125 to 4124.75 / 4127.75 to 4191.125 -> -1.2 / 40.1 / 44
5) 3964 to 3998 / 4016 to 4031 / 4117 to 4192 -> -3.9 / 31.2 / 44.3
